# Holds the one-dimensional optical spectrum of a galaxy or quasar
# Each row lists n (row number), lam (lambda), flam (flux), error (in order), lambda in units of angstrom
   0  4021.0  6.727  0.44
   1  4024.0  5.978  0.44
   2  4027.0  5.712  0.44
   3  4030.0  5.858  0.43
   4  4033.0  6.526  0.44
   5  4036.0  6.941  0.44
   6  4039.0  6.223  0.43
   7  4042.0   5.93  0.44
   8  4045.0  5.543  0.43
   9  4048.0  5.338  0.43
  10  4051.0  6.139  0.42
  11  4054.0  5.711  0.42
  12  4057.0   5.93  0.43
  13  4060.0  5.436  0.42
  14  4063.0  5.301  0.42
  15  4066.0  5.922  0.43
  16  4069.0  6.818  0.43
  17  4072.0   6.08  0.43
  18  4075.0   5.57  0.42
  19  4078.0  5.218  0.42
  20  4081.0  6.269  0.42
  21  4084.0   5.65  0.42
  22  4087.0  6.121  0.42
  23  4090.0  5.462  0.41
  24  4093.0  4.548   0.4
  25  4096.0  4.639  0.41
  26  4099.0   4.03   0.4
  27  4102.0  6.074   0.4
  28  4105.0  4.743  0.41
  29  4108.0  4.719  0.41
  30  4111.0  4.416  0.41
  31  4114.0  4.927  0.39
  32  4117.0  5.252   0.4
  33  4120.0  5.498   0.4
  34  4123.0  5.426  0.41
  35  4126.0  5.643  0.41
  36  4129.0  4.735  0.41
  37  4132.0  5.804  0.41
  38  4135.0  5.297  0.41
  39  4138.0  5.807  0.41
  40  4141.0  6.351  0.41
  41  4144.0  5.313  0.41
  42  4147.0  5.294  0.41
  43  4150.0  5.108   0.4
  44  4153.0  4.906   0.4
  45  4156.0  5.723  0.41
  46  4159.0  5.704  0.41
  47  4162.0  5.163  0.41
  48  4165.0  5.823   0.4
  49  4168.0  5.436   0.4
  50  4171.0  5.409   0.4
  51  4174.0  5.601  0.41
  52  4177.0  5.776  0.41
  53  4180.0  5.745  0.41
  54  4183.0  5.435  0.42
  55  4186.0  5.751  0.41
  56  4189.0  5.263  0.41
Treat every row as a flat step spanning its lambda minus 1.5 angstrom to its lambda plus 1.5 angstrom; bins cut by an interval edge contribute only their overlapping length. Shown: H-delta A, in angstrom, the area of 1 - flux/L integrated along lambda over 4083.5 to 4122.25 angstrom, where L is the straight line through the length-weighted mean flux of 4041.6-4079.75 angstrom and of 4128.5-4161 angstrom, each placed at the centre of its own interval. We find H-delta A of 3.8 angstrom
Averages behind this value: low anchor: 5.76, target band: 5.08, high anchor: 5.48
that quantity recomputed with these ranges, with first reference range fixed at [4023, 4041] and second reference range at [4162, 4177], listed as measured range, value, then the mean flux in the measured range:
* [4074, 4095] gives 1.5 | 5.53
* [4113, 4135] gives 1.6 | 5.33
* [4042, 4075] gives 1.4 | 5.82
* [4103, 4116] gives 2.4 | 4.78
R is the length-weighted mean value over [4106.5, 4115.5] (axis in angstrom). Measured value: 4.69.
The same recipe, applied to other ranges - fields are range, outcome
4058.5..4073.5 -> 5.91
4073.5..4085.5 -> 5.68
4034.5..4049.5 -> 6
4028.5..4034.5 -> 6.19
